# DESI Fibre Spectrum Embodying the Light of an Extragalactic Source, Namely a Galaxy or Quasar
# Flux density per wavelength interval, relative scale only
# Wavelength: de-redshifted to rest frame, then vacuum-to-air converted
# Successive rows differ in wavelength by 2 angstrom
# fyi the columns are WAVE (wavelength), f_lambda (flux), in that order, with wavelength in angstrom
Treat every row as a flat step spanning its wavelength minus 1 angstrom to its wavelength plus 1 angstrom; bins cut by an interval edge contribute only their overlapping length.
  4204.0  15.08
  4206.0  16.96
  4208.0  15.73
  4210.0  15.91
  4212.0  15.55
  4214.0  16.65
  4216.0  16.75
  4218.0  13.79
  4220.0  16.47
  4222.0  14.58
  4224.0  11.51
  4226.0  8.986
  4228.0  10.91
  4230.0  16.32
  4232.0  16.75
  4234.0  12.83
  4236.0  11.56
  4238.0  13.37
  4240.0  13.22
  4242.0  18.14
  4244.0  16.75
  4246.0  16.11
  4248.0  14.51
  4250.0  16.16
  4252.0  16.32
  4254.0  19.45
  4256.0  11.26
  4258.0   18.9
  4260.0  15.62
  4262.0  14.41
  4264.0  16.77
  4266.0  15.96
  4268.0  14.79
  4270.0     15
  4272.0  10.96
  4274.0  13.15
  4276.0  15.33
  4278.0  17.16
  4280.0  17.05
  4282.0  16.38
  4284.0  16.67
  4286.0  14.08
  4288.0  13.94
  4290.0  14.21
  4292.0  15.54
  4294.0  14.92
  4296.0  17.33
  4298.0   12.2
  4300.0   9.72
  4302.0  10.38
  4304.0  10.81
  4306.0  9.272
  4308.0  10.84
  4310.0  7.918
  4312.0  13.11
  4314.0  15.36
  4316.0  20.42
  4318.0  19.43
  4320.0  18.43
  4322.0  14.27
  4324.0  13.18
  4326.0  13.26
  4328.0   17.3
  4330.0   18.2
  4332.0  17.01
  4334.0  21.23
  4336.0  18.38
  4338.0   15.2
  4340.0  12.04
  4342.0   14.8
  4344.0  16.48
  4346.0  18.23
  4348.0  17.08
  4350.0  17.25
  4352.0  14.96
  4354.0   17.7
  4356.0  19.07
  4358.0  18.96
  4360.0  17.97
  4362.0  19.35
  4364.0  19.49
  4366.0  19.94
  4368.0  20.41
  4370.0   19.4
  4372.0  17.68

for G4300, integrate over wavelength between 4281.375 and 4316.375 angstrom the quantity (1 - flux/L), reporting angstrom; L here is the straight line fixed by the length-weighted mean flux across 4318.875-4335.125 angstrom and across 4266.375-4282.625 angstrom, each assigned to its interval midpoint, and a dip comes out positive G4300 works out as 5.3 angstrom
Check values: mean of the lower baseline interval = 15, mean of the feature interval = 13.4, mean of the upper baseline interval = 16.6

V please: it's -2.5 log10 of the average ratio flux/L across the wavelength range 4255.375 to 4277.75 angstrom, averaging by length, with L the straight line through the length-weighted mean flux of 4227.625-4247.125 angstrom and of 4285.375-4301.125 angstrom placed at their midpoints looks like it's -0.04 mag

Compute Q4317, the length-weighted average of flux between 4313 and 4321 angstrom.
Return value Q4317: 18.4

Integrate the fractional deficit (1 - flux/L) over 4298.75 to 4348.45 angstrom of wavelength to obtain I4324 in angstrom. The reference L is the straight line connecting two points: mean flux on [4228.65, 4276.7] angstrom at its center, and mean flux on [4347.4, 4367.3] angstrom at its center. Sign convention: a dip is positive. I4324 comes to 7.0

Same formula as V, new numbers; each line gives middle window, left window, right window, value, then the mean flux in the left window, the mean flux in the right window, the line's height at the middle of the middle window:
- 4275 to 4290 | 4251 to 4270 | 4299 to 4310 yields -0.21 mag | 15.9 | 10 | 12.9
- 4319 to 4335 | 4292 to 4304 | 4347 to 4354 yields -0.11 mag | 13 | 16.6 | 15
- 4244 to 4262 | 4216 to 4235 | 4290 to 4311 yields -0.22 mag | 13.7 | 12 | 13.1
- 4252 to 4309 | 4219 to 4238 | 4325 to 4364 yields 0.04 mag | 13.3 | 17.1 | 15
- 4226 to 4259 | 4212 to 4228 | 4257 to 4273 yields -0.02 mag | 14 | 15.3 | 14.6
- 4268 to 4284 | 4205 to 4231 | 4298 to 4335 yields -0.04 mag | 14.6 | 14.4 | 14.5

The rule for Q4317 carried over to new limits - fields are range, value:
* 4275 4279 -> 16.2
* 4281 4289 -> 15.3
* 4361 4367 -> 19.6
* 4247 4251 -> 15.3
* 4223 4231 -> 11.9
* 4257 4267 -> 16.3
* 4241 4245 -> 17.4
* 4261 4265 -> 15.6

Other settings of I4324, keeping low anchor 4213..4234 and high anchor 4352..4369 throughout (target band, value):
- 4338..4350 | 1.6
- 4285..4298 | 1.4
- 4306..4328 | 3.7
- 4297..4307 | 3.8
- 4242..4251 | -0.7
